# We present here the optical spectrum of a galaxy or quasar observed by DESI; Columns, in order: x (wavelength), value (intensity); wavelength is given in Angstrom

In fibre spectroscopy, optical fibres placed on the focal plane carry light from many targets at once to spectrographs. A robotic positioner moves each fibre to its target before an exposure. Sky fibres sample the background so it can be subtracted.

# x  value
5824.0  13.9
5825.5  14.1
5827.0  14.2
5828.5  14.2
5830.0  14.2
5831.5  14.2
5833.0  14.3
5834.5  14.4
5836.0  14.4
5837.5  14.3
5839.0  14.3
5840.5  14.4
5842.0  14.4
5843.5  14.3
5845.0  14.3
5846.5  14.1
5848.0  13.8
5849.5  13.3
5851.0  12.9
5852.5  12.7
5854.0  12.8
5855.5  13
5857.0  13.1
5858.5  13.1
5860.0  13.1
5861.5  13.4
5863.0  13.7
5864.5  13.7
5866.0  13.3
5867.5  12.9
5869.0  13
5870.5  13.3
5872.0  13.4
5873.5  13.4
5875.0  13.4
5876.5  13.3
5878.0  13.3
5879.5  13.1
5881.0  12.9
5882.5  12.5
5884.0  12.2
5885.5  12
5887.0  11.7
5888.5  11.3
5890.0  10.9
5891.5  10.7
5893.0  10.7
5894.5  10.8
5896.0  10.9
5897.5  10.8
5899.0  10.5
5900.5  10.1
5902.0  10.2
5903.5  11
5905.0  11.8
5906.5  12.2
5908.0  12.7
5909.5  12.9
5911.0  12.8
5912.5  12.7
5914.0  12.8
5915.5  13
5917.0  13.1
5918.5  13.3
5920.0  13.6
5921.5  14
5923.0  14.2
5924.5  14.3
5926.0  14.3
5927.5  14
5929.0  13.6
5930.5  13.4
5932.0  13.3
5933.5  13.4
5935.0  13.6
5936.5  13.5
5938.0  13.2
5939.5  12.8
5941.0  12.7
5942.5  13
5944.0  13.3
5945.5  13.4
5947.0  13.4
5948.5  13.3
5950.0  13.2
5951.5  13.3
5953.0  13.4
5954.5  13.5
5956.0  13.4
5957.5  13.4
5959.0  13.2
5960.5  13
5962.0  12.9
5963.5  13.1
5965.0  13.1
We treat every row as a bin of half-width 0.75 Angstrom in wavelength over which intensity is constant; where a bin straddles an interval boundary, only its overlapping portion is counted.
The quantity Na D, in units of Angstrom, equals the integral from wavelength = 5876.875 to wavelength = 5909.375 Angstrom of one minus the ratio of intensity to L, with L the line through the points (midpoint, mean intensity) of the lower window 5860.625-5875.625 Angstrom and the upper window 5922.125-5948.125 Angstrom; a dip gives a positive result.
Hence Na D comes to 4.4 Angstrom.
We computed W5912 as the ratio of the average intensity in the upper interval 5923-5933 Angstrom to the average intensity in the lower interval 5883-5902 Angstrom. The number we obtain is 1.3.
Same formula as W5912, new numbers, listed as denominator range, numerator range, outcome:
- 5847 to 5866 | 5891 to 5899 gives 0.81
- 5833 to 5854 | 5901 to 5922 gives 0.90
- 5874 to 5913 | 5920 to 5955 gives 1.14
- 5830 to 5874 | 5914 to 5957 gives 0.98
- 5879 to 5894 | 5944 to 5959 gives 1.14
